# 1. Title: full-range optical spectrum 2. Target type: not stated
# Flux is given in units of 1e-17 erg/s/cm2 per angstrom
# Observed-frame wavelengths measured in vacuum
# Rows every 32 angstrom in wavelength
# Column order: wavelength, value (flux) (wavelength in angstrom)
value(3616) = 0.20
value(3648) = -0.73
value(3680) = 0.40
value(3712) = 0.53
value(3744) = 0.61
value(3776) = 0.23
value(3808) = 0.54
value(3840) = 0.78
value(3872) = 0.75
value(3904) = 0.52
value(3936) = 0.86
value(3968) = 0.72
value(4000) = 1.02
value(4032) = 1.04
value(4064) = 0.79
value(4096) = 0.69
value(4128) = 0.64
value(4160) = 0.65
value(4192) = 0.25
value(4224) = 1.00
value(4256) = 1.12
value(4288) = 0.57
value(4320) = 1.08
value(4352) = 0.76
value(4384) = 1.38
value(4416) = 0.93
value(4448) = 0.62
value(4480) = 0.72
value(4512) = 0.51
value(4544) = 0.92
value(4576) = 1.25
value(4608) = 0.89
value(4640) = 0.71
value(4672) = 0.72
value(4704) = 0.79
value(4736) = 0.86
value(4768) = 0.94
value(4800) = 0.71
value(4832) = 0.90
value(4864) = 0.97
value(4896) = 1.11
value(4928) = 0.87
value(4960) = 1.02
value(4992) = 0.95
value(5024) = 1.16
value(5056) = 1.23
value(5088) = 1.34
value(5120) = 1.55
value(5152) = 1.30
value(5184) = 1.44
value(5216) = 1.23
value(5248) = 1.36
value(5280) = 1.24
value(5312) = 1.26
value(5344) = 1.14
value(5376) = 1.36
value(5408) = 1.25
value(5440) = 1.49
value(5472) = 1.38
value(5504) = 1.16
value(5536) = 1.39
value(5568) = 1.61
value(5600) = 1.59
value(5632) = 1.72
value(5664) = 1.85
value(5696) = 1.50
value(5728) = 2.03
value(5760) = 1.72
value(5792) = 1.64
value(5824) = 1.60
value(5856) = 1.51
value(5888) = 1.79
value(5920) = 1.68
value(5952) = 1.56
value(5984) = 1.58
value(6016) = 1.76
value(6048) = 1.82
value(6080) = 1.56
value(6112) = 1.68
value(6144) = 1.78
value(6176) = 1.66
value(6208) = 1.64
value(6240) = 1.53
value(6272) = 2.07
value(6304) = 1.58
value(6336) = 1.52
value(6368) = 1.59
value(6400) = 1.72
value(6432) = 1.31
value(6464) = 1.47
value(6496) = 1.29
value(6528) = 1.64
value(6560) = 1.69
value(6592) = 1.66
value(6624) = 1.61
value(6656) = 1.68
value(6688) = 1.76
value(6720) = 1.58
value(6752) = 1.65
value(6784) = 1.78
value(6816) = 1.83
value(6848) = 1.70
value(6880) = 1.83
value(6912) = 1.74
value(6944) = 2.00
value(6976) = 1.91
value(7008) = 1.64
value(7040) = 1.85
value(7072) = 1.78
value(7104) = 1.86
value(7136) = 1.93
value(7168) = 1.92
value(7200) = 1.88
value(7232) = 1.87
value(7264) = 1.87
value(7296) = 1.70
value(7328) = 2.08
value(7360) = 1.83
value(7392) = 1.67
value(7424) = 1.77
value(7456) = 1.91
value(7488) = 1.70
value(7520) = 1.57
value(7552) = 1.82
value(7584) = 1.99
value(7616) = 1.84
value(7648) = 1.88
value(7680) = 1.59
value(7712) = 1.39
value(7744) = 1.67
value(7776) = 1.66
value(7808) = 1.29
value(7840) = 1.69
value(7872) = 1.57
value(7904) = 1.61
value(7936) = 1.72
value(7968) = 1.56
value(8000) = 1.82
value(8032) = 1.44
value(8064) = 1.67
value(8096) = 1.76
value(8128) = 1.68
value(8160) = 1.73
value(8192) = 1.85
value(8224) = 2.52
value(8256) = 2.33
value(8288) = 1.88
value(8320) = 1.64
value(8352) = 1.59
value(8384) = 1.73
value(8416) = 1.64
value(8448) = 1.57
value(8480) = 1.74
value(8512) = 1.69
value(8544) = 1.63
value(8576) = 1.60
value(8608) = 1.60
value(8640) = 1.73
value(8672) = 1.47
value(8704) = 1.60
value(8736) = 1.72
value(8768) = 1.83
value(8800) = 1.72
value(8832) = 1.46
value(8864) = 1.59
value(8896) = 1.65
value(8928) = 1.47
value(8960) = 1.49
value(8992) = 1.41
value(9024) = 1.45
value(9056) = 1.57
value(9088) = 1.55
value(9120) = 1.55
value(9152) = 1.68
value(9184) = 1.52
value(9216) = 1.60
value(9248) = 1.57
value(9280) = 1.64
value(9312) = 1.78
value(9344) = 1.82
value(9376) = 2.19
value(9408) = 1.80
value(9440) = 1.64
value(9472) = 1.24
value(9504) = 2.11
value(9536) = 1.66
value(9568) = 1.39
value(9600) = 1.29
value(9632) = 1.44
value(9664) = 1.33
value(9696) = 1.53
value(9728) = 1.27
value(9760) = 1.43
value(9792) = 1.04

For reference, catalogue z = 0.25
